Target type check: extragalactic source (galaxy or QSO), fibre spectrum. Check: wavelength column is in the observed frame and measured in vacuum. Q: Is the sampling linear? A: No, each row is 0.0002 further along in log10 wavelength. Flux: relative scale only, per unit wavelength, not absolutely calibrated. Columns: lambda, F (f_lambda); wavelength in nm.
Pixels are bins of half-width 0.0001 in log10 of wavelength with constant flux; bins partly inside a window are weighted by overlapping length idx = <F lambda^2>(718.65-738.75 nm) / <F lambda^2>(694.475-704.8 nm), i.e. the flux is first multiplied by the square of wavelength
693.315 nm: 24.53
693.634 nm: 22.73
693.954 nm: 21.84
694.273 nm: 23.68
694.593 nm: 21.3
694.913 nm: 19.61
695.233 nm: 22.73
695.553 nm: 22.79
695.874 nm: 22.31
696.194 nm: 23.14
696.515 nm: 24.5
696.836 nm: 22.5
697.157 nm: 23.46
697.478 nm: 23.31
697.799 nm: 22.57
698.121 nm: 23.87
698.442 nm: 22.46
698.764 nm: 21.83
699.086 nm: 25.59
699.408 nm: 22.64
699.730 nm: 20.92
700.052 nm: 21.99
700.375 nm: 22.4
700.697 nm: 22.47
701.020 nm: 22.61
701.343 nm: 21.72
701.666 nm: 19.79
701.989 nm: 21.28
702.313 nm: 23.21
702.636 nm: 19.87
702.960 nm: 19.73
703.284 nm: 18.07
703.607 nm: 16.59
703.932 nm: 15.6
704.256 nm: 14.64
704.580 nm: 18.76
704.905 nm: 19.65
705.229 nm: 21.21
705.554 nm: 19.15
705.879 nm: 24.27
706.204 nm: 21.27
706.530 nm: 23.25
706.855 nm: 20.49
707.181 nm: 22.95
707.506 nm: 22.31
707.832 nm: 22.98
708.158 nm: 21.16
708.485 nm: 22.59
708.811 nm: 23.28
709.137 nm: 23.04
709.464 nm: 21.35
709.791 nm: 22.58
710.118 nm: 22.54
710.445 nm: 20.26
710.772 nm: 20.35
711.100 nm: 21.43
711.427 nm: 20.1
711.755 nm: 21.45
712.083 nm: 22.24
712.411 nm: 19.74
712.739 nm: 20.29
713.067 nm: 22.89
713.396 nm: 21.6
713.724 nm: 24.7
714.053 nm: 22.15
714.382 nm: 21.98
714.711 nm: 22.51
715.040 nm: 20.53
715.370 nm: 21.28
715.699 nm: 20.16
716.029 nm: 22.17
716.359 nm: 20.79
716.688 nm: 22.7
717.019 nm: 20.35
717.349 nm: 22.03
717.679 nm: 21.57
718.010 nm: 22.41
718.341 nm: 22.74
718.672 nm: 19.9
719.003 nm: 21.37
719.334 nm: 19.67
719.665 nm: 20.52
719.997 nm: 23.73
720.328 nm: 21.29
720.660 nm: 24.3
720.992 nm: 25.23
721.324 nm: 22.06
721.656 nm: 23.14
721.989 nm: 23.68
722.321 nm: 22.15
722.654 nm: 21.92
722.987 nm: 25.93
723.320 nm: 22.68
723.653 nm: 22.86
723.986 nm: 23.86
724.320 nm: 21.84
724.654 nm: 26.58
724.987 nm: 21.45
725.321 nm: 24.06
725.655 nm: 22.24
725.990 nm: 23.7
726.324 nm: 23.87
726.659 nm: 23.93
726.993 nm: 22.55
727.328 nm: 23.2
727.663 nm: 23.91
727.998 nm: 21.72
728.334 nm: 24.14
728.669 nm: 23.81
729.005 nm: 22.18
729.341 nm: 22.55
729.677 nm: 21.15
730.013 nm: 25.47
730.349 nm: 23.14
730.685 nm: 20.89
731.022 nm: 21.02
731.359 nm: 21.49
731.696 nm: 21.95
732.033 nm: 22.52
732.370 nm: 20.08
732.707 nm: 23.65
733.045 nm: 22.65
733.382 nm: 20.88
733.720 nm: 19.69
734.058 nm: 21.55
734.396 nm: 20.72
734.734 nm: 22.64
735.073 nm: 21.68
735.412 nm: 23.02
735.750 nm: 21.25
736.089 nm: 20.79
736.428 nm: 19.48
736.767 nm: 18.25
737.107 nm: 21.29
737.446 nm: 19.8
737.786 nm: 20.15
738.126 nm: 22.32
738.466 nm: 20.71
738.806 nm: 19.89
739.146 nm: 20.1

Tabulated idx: 1.13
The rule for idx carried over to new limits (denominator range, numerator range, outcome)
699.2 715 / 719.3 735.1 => 1.13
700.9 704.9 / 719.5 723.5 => 1.26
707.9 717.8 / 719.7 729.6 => 1.11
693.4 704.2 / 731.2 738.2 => 1.08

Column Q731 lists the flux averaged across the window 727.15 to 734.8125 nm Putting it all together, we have 22.2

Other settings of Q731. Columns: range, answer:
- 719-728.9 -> 23.1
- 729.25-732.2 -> 22.2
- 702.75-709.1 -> 20.5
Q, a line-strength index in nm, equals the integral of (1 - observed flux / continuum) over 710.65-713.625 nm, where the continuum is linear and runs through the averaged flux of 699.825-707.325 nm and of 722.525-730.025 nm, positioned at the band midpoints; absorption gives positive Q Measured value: 0.04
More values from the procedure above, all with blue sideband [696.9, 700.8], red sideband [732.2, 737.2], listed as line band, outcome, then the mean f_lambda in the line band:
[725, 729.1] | -0.33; 23.2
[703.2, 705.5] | 0.48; 17.9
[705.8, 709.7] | 0.00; 22.4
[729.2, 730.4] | -0.09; 23.1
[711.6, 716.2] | 0.09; 21.7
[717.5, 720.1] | 0.05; 21.4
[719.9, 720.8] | -0.05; 23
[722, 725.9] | -0.29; 23.3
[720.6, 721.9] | -0.11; 23.6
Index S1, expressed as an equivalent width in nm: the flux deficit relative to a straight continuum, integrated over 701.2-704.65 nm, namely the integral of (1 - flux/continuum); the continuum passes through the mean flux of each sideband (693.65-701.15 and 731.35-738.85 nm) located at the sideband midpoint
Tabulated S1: 0.52 nm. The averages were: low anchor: 22.6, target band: 19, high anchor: 21.2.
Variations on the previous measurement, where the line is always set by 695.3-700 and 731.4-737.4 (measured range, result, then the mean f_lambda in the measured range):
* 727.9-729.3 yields -0.094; 23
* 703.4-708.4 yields 0.503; 20.3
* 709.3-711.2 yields 0.082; 21.4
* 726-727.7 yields -0.146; 23.5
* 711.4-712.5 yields 0.062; 21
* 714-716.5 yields 0.083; 21.4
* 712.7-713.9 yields -0.018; 22.6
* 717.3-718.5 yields -0.009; 22.2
